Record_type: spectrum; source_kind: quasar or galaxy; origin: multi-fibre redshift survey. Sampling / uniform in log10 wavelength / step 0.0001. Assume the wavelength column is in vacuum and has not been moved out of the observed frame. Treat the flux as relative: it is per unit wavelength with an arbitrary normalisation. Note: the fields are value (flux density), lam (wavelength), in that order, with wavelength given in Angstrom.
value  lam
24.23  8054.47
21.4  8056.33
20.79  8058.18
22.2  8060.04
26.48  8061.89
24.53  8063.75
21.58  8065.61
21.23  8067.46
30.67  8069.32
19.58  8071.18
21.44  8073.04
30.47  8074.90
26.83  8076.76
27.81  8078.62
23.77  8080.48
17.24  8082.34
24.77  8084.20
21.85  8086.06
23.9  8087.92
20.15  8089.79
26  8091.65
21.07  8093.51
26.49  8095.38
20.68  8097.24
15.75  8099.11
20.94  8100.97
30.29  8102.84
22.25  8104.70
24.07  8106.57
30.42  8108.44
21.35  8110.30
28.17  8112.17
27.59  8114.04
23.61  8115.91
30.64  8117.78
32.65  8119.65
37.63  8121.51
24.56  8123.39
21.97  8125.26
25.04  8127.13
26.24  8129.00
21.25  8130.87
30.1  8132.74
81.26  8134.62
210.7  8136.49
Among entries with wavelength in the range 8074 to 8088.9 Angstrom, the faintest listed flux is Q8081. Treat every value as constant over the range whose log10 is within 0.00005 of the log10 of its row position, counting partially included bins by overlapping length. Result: 17.24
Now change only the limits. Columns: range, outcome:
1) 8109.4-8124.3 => 21.35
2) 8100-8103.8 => 20.94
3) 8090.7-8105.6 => 15.75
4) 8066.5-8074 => 19.58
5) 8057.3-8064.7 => 20.79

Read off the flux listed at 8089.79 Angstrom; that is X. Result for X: 20.15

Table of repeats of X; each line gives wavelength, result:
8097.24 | 20.68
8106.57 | 24.07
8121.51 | 37.63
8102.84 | 30.29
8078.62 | 27.81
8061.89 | 26.48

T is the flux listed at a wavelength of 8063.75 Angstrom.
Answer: 24.53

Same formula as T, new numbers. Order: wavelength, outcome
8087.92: 23.9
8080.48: 23.77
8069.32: 30.67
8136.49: 210.7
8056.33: 21.4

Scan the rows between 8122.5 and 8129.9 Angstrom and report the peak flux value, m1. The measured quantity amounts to 26.24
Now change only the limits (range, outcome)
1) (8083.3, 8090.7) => 24.77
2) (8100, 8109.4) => 30.42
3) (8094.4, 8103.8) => 30.29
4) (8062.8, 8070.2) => 30.67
